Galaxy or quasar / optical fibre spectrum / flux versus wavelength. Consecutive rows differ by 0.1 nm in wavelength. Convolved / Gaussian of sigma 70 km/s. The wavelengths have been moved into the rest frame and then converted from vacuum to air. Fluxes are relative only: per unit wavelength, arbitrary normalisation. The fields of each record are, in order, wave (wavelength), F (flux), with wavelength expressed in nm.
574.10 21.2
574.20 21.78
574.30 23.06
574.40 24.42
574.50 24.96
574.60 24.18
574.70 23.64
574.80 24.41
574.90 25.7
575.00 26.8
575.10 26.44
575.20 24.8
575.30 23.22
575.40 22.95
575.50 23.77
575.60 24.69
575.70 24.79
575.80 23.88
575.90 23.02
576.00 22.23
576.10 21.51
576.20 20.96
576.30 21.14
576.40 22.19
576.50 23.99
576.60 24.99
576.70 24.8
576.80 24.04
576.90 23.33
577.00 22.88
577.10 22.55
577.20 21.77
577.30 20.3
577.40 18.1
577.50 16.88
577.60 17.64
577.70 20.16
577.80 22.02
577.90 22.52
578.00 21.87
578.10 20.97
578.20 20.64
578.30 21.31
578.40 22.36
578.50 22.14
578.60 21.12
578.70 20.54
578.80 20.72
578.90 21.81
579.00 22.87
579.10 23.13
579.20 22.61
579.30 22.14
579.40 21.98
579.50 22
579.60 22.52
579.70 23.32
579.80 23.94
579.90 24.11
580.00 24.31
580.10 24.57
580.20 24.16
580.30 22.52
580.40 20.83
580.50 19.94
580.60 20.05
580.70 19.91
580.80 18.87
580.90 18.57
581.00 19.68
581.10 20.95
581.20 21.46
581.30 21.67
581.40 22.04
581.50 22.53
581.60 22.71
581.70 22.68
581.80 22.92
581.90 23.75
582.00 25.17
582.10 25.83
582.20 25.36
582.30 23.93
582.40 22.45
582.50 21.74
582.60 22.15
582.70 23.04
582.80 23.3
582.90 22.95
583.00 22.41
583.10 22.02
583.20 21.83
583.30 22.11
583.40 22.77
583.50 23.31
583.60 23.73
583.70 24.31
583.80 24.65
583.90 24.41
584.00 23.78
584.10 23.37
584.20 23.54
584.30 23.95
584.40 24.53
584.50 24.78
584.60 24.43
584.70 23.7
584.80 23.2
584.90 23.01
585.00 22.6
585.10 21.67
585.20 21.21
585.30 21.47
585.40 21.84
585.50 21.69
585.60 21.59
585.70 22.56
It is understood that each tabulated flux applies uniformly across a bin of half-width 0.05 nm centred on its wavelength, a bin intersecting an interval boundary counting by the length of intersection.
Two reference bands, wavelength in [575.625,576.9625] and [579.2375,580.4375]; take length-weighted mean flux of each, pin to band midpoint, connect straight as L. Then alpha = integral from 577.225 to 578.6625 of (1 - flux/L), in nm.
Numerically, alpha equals 0.16 nm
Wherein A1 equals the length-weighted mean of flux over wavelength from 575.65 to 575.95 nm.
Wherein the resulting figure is 23.9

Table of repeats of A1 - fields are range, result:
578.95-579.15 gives 23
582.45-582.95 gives 22.6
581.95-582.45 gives 24.5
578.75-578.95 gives 21.3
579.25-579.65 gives 22.2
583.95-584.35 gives 23.7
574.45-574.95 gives 24.6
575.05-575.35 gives 24.8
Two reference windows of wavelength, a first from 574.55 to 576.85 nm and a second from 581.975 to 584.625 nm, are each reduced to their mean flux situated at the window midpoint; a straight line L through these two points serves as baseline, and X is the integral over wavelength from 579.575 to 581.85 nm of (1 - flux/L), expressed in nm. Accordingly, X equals 0.16 nm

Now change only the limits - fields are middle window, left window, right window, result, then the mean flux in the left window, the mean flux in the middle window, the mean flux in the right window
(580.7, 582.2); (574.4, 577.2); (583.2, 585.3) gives 0.09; 23.7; 22.1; 23.4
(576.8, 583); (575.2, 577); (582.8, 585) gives 0.37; 23.3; 22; 23.4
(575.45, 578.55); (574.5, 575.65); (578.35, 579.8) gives 0.18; 24.6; 22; 22.2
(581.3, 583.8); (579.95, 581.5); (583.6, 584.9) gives -0.05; 21.3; 23.1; 24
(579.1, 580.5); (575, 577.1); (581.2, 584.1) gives 0.03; 23.5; 22.9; 23.2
